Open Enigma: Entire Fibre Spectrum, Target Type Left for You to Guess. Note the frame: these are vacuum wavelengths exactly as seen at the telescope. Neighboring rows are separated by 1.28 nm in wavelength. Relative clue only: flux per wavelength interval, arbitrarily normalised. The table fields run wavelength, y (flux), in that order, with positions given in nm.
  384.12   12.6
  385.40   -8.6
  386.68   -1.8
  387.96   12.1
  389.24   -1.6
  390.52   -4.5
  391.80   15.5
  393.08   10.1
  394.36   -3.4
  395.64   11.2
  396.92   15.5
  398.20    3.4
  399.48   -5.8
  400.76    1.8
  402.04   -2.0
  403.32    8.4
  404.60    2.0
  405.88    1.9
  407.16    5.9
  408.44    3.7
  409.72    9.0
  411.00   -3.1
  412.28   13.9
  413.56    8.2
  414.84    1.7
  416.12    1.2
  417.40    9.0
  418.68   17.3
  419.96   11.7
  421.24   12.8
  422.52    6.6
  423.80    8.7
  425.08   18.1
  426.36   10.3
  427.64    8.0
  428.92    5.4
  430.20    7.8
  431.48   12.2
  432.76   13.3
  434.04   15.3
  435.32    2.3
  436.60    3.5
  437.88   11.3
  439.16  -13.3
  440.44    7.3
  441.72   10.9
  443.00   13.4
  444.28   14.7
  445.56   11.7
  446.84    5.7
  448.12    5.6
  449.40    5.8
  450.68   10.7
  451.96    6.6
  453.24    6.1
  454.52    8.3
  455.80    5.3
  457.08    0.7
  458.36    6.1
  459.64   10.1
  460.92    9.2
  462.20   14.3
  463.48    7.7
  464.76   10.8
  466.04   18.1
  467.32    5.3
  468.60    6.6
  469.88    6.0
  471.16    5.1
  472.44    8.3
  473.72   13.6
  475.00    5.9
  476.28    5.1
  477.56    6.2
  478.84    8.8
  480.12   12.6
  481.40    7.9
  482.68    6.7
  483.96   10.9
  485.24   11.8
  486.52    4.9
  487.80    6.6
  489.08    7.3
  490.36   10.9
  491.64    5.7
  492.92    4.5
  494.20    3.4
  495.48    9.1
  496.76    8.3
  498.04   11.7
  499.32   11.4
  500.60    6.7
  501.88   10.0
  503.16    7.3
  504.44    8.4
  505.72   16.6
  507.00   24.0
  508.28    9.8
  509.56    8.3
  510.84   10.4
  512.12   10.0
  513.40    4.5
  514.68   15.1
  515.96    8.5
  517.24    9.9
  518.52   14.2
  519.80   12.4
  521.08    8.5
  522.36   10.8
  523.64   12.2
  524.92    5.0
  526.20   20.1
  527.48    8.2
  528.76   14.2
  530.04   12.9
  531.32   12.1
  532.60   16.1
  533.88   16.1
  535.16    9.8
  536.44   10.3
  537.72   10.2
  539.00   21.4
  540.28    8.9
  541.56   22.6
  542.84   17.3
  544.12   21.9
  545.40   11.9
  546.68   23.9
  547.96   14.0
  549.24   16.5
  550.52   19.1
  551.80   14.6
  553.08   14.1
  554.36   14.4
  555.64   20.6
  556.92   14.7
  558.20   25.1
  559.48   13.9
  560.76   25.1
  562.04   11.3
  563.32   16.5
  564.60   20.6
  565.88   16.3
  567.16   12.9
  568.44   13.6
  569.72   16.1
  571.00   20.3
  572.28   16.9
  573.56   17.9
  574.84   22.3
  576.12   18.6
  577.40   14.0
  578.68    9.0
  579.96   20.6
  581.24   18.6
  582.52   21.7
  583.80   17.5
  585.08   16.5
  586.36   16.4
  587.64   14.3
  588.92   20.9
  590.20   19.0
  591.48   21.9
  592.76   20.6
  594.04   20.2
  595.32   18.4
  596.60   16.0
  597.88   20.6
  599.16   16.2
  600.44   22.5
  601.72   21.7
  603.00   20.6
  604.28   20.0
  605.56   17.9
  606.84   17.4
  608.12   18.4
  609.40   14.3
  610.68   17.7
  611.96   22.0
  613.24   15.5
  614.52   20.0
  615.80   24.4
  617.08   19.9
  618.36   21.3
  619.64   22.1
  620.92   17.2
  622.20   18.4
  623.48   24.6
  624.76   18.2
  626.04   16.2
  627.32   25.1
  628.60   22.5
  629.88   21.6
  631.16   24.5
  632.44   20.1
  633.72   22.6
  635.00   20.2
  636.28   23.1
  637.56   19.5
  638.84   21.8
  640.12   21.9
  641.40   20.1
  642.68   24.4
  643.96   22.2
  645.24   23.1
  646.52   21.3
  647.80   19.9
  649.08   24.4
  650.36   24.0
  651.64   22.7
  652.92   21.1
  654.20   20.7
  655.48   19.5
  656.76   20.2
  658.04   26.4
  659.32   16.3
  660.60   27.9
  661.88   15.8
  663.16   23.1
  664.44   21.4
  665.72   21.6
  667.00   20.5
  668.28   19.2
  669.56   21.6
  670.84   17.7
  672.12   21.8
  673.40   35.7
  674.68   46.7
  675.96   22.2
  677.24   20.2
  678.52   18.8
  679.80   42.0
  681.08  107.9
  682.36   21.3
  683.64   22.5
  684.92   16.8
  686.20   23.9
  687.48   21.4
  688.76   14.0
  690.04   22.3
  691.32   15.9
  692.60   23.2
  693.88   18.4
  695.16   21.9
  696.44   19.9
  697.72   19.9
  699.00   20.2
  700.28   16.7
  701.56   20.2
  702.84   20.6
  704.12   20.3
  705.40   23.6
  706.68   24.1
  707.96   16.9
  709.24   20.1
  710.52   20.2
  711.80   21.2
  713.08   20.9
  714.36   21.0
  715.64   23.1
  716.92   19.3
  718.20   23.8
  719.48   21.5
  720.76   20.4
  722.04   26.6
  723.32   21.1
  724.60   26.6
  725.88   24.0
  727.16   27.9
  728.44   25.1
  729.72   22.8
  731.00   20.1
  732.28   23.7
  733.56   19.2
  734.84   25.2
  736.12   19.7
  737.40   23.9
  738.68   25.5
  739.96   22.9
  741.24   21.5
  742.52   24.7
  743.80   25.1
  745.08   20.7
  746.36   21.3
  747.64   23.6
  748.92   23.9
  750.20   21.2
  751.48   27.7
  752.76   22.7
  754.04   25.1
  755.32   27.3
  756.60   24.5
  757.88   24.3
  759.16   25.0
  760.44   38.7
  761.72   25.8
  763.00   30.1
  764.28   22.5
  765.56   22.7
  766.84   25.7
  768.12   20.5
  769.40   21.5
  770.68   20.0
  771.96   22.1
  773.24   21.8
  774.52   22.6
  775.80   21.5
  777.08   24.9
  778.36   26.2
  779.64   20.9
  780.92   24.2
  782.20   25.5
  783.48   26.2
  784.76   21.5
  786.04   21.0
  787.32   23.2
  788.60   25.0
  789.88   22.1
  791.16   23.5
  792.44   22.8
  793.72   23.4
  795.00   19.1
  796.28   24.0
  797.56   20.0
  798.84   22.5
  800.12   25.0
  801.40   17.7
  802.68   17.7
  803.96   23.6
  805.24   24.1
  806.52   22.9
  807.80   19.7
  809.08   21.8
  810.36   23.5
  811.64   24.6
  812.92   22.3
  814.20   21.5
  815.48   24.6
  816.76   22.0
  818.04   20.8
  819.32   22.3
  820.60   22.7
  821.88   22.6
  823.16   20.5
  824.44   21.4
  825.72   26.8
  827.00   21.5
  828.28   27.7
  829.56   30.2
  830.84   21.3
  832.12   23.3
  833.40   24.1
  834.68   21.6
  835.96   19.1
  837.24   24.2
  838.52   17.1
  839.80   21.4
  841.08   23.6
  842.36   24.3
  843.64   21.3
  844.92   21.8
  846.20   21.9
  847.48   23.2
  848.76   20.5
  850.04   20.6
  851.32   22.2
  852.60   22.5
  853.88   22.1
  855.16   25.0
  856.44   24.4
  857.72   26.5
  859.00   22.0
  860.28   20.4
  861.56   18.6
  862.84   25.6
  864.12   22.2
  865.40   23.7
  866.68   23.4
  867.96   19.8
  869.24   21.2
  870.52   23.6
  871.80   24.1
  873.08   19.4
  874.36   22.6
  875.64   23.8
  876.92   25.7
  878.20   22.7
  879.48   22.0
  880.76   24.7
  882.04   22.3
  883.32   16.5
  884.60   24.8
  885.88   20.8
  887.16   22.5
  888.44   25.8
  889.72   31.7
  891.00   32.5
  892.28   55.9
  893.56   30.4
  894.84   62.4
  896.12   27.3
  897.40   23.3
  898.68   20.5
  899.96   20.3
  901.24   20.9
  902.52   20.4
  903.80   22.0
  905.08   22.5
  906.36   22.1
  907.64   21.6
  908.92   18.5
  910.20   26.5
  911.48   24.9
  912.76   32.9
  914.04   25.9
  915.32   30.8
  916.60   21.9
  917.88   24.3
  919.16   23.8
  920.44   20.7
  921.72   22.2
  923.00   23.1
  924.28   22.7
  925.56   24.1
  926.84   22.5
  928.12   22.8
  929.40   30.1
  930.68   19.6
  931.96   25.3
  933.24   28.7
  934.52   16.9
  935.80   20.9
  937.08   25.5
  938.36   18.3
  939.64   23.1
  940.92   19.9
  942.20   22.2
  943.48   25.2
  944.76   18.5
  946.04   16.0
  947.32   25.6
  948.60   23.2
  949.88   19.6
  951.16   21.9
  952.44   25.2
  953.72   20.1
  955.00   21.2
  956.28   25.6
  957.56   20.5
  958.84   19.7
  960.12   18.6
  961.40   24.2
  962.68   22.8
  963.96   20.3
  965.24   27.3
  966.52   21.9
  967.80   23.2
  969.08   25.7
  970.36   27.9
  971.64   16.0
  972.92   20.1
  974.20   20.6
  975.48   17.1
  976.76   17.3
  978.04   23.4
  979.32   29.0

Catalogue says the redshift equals 0.359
